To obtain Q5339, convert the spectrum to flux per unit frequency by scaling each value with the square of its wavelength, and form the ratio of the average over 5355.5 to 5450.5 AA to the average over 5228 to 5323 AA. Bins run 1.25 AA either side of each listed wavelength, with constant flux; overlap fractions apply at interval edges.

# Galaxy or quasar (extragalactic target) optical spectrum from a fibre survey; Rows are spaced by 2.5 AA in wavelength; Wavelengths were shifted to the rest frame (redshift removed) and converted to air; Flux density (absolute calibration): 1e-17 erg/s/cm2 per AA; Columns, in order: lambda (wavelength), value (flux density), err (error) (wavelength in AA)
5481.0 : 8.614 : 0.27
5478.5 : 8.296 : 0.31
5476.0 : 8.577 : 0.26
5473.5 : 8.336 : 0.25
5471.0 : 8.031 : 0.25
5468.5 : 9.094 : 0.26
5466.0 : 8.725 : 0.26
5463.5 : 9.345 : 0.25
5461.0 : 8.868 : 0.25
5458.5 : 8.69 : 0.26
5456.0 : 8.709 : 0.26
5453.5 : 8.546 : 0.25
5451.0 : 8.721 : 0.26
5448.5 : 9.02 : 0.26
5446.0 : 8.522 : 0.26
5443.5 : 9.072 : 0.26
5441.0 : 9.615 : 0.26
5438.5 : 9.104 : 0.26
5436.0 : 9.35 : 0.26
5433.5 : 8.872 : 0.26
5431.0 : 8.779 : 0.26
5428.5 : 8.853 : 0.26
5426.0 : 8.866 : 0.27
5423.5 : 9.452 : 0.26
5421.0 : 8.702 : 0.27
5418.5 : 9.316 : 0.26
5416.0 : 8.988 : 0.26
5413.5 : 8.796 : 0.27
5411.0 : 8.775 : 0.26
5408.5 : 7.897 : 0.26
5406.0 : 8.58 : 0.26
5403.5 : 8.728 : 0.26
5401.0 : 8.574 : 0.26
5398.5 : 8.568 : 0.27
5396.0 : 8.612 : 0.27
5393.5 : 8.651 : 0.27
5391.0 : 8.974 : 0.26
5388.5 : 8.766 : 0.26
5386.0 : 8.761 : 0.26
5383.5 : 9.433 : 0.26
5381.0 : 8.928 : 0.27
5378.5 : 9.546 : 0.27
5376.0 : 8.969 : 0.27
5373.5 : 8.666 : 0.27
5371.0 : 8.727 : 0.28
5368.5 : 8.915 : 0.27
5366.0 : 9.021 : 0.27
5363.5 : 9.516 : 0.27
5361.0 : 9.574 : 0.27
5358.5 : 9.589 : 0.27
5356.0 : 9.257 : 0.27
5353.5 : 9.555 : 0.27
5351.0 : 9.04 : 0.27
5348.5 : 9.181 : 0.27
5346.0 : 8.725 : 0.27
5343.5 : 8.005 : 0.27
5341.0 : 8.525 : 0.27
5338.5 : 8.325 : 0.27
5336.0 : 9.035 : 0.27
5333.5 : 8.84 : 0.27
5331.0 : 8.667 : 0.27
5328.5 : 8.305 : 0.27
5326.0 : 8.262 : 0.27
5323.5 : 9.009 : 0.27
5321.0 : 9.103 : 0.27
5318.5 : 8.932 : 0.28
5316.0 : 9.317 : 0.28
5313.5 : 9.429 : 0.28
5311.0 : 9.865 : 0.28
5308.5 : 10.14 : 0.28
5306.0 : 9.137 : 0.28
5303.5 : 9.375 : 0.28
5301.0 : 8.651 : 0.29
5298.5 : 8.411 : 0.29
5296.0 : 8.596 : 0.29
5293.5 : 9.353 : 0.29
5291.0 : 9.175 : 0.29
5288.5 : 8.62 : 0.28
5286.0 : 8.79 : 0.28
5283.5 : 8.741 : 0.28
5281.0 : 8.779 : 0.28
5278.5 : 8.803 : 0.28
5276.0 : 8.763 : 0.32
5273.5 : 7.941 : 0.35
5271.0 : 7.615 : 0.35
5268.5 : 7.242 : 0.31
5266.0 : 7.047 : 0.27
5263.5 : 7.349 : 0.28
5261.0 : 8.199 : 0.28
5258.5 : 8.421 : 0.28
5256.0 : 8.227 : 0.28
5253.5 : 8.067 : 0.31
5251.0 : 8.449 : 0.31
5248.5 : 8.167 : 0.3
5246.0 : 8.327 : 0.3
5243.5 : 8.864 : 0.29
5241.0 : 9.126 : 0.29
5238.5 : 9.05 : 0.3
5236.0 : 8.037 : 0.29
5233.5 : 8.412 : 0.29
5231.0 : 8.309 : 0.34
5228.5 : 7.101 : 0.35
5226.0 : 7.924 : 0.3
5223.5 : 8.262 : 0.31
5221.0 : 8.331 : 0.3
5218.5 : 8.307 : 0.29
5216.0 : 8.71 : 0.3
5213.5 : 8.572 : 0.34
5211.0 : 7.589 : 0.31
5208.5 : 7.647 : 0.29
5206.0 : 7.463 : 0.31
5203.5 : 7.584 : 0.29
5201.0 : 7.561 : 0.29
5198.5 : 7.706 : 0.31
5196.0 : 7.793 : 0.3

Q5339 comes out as 1.09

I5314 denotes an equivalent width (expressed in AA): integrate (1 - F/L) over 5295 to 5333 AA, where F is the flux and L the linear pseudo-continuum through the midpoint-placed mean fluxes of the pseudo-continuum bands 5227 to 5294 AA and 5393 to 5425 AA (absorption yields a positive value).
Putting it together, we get -2.4 AA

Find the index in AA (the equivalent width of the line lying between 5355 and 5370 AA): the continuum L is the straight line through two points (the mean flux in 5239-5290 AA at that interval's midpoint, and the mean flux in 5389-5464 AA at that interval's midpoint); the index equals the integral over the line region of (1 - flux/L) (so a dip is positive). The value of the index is -1.18 AA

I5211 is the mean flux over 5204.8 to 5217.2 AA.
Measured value 8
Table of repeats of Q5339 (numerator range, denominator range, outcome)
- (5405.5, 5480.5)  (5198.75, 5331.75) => 1.11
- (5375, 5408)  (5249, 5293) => 1.12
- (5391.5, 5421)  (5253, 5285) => 1.13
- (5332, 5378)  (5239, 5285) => 1.13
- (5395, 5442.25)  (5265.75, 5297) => 1.10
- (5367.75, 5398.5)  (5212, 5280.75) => 1.14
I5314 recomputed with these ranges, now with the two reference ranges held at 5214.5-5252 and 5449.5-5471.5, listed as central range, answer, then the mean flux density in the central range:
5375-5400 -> -0.80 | 8.92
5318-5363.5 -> -1.83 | 8.9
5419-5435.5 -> -0.46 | 8.96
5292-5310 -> -1.32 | 9.11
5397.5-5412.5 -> 0.26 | 8.52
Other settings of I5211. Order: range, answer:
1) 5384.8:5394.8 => 8.79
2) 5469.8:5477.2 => 8.31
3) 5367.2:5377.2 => 8.82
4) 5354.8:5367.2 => 9.39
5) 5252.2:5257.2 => 8.15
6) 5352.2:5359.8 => 9.46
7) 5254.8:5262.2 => 8.28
